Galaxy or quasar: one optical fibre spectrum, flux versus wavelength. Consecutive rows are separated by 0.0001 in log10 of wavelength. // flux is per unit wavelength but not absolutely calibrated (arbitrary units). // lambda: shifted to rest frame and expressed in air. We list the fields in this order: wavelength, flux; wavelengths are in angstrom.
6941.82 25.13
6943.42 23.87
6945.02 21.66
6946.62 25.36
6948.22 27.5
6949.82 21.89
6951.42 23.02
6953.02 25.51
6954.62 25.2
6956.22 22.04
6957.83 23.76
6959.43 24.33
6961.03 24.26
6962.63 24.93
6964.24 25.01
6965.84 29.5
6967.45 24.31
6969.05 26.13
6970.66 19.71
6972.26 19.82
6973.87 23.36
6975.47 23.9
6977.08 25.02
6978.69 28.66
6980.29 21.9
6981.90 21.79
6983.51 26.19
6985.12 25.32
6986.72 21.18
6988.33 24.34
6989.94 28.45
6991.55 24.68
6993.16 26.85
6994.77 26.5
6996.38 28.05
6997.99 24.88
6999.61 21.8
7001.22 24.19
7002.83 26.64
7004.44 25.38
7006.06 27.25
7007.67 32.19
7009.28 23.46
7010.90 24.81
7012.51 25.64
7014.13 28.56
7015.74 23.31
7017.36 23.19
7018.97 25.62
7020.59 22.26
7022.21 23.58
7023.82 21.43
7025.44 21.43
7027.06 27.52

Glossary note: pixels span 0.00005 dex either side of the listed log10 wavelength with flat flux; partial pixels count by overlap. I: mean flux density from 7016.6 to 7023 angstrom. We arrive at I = 23.7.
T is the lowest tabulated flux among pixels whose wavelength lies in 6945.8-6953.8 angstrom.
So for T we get 21.89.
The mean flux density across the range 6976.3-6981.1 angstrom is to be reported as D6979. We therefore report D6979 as 25.2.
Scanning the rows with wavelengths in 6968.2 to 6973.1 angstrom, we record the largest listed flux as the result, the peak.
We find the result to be 26.13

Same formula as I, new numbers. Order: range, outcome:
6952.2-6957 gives 24.3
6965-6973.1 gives 23.9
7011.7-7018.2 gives 25.2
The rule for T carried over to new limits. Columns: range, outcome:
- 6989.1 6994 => 24.68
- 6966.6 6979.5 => 19.71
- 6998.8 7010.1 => 21.8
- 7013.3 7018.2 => 23.19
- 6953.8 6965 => 22.04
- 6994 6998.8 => 24.88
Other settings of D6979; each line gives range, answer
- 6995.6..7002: 24.7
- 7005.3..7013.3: 26.7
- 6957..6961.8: 24.1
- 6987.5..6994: 26.1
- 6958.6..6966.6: 25.6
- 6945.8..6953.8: 24.6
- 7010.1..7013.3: 25.3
